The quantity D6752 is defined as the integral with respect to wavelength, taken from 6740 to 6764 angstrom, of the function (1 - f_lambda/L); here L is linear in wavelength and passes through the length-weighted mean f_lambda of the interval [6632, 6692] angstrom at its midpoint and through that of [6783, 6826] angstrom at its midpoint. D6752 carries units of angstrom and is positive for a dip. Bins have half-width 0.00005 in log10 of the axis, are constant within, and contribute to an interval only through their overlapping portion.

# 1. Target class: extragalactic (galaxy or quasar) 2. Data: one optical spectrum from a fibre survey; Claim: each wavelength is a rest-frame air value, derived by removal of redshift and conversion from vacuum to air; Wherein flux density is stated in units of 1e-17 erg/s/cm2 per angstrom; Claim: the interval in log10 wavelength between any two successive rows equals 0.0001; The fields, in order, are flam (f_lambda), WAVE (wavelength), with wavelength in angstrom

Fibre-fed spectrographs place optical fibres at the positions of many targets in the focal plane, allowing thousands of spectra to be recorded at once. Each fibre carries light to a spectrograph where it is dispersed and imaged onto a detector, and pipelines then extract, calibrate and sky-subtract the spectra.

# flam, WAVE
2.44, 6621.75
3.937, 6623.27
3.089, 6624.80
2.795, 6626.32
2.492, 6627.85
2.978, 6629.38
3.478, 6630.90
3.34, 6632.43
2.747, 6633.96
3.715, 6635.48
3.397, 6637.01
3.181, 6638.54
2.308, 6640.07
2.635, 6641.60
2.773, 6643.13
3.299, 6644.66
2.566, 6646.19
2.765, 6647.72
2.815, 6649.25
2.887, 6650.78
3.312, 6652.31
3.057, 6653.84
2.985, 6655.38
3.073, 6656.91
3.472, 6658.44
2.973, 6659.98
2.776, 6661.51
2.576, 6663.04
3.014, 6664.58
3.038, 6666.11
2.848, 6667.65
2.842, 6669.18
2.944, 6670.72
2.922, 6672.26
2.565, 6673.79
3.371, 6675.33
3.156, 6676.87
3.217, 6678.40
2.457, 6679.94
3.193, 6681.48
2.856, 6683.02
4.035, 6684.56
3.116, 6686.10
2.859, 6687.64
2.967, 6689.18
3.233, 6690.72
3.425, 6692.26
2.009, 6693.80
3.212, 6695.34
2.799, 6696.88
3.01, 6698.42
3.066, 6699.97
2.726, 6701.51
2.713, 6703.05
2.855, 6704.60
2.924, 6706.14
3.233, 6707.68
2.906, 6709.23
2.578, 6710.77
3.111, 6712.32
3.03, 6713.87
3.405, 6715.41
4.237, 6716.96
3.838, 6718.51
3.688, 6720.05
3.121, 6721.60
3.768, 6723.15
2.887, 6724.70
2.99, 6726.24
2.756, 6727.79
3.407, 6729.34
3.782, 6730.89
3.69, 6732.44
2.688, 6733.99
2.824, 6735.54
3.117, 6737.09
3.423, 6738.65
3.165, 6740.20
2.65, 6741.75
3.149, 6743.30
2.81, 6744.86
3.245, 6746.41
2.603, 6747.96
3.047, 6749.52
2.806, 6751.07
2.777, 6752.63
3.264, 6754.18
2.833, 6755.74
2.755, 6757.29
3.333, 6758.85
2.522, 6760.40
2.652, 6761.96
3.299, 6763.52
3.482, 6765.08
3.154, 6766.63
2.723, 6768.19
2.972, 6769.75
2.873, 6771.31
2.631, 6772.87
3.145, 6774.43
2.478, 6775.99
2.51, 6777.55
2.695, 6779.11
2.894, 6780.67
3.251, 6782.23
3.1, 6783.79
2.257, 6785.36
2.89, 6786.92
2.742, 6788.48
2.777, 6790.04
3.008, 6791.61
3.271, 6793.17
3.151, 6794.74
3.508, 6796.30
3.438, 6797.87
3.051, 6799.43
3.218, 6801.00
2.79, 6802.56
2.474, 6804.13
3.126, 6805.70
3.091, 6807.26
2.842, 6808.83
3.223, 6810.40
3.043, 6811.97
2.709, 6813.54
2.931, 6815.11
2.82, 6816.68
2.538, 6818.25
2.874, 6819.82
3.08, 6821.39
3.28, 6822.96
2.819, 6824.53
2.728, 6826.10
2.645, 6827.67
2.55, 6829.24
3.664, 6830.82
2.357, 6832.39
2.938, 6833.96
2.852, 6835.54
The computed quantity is 0.5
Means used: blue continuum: 3.01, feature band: 2.92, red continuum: 2.96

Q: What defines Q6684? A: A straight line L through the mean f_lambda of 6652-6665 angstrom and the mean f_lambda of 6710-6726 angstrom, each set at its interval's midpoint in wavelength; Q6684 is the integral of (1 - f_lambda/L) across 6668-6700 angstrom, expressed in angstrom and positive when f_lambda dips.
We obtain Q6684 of 1.5 angstrom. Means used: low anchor 3.02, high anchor 3.35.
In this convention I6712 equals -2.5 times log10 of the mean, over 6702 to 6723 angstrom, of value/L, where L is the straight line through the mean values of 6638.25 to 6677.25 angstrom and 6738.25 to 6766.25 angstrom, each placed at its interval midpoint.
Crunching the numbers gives -0.09 mag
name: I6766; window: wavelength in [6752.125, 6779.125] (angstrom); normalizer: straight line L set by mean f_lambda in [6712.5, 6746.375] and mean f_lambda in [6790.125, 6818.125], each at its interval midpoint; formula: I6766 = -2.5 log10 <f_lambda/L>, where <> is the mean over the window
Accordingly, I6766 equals 0.09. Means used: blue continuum 3.26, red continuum 3.02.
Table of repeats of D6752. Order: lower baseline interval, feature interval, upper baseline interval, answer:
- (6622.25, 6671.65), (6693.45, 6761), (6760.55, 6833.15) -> -2.5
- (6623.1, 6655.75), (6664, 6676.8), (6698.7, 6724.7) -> 0.5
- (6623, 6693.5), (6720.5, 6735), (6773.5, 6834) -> -1.3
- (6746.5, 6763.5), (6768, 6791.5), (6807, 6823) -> 0.8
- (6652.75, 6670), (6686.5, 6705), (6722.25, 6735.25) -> 1.1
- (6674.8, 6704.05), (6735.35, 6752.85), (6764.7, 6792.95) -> -0.3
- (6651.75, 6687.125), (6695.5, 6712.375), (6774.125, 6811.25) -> 0.6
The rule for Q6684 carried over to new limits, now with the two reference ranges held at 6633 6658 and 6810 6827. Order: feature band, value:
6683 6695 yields -0.5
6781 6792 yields 0.2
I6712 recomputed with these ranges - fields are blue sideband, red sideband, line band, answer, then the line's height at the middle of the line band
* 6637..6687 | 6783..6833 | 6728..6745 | -0.07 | 2.96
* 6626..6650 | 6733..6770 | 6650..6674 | 0.00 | 2.96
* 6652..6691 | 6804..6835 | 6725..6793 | 0.00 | 2.95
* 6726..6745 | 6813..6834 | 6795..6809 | -0.06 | 2.92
